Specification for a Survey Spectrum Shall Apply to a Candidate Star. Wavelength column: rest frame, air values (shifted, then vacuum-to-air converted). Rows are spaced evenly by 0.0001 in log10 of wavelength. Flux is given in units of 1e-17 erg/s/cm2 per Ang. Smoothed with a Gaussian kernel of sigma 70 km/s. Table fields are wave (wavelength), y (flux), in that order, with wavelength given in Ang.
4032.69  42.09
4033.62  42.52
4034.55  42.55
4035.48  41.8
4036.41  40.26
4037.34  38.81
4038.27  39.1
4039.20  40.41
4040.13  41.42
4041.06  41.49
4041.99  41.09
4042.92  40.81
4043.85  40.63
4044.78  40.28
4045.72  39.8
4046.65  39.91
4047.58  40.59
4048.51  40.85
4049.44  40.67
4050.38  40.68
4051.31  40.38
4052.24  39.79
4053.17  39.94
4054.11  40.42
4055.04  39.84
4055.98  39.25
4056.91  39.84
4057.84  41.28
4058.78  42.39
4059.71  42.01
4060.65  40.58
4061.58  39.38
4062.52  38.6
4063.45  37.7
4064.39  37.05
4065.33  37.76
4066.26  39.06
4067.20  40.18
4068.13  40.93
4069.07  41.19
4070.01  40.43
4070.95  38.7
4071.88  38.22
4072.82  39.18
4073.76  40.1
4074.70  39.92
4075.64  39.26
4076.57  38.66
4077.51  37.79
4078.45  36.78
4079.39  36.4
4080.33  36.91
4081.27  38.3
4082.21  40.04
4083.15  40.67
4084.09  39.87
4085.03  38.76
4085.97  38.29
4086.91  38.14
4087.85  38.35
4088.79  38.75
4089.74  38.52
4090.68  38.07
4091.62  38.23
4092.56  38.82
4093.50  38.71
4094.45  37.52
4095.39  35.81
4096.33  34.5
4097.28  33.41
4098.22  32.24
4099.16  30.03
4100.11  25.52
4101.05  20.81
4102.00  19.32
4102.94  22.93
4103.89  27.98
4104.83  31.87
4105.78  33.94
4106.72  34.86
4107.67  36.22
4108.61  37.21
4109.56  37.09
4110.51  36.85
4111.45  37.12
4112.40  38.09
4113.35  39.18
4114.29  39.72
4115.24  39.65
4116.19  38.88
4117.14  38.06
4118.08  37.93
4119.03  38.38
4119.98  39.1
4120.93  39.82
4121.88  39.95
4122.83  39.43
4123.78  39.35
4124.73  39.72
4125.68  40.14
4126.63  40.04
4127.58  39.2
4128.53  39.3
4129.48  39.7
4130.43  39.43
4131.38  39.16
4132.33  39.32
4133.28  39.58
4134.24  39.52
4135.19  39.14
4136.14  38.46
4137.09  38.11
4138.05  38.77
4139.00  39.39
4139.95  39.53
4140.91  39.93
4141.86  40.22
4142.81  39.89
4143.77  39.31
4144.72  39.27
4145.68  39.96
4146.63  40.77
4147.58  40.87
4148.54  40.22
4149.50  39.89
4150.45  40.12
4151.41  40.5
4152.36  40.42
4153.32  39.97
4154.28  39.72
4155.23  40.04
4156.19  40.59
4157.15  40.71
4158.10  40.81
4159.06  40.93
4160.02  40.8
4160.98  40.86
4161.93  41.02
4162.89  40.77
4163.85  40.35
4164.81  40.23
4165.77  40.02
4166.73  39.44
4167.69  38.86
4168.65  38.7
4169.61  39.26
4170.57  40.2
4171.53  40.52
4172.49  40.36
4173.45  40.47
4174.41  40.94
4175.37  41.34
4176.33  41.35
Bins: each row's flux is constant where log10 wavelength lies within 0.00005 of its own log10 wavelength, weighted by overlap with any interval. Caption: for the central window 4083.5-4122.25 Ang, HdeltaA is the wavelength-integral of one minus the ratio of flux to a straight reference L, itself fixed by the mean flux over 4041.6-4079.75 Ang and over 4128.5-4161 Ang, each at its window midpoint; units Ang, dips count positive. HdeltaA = 4.1 Ang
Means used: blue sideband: 39.7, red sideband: 39.9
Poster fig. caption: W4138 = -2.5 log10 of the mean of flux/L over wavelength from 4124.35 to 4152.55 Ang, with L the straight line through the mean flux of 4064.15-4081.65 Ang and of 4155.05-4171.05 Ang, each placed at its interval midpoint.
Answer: 0.00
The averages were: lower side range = 38.8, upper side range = 40.2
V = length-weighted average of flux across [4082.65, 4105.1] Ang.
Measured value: 34.1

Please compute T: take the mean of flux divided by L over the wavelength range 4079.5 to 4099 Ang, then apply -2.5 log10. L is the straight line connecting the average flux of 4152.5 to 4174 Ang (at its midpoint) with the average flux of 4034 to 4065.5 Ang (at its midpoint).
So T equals 0.07 mag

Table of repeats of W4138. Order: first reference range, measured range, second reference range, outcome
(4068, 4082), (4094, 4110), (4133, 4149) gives 0.24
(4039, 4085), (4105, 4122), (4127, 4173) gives 0.06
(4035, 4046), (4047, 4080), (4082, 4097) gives 0.00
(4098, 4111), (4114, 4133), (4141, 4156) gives -0.14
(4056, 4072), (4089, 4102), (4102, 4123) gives 0.12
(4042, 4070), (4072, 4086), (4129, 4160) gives 0.04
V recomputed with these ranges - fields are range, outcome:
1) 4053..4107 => 36.9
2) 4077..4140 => 36.9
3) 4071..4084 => 38.7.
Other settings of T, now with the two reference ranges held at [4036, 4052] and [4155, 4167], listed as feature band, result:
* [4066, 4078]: 0.03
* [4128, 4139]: 0.04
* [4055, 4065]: 0.02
